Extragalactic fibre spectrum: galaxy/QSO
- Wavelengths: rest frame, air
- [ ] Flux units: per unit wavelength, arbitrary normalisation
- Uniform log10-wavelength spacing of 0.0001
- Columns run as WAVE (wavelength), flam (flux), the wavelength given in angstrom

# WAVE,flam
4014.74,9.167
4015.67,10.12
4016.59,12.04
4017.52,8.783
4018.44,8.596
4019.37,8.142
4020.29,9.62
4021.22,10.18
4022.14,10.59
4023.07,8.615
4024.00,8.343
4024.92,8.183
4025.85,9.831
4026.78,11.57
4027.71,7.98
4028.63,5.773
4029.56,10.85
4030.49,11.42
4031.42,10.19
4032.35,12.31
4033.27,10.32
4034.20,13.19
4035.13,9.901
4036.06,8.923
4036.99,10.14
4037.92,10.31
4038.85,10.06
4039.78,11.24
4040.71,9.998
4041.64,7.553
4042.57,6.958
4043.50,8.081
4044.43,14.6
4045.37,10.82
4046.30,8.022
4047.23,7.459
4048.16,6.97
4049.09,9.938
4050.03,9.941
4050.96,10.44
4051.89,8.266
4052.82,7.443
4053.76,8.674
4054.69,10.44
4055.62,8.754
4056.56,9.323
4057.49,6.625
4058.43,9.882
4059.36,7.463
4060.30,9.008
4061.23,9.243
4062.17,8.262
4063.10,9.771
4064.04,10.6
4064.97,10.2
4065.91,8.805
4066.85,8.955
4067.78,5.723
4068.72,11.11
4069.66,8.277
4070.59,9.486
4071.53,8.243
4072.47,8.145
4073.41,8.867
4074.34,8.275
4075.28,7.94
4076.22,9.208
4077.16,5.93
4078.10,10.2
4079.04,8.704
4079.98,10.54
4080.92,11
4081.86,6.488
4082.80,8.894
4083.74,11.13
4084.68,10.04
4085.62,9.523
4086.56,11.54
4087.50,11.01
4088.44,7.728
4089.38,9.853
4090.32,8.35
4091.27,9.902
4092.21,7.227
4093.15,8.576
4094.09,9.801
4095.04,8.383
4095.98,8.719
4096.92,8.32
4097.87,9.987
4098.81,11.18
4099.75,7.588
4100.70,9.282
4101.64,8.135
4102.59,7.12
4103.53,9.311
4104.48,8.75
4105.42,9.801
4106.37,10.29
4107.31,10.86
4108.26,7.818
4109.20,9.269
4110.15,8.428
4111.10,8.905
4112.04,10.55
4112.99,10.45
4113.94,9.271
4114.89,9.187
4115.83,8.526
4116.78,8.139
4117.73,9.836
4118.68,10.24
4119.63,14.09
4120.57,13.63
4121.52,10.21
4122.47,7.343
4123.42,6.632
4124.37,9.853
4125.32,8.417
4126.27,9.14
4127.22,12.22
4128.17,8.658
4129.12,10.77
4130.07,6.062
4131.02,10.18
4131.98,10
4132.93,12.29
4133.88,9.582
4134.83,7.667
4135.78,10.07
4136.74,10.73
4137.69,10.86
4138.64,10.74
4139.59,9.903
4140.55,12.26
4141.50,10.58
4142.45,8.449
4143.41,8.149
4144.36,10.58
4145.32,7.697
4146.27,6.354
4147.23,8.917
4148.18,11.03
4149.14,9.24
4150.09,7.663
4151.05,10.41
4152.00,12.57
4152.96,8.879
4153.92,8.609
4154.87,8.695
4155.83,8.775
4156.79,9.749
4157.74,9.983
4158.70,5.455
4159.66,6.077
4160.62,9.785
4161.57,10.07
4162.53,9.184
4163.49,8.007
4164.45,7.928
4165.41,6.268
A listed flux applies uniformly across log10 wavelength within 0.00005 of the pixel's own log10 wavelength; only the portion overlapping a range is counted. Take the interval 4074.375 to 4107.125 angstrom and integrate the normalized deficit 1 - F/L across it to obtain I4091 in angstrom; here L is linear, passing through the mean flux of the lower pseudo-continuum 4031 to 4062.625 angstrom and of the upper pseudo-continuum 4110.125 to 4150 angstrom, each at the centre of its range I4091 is 1.43 angstrom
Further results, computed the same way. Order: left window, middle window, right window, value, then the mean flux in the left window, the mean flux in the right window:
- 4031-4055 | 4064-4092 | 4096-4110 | 0.7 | 9.69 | 9.09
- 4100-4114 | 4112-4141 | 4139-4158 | -1.9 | 9.19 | 9.43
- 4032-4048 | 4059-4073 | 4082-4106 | 1.0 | 9.92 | 9.17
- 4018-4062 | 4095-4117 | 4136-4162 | 0.6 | 9.4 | 9.35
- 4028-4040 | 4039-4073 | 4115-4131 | 3.7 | 10.3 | 9.62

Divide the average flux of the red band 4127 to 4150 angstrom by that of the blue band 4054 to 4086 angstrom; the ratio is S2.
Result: 1.1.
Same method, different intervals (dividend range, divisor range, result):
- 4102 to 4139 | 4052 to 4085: 1.08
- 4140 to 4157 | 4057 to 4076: 1.07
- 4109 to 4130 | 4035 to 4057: 1.03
